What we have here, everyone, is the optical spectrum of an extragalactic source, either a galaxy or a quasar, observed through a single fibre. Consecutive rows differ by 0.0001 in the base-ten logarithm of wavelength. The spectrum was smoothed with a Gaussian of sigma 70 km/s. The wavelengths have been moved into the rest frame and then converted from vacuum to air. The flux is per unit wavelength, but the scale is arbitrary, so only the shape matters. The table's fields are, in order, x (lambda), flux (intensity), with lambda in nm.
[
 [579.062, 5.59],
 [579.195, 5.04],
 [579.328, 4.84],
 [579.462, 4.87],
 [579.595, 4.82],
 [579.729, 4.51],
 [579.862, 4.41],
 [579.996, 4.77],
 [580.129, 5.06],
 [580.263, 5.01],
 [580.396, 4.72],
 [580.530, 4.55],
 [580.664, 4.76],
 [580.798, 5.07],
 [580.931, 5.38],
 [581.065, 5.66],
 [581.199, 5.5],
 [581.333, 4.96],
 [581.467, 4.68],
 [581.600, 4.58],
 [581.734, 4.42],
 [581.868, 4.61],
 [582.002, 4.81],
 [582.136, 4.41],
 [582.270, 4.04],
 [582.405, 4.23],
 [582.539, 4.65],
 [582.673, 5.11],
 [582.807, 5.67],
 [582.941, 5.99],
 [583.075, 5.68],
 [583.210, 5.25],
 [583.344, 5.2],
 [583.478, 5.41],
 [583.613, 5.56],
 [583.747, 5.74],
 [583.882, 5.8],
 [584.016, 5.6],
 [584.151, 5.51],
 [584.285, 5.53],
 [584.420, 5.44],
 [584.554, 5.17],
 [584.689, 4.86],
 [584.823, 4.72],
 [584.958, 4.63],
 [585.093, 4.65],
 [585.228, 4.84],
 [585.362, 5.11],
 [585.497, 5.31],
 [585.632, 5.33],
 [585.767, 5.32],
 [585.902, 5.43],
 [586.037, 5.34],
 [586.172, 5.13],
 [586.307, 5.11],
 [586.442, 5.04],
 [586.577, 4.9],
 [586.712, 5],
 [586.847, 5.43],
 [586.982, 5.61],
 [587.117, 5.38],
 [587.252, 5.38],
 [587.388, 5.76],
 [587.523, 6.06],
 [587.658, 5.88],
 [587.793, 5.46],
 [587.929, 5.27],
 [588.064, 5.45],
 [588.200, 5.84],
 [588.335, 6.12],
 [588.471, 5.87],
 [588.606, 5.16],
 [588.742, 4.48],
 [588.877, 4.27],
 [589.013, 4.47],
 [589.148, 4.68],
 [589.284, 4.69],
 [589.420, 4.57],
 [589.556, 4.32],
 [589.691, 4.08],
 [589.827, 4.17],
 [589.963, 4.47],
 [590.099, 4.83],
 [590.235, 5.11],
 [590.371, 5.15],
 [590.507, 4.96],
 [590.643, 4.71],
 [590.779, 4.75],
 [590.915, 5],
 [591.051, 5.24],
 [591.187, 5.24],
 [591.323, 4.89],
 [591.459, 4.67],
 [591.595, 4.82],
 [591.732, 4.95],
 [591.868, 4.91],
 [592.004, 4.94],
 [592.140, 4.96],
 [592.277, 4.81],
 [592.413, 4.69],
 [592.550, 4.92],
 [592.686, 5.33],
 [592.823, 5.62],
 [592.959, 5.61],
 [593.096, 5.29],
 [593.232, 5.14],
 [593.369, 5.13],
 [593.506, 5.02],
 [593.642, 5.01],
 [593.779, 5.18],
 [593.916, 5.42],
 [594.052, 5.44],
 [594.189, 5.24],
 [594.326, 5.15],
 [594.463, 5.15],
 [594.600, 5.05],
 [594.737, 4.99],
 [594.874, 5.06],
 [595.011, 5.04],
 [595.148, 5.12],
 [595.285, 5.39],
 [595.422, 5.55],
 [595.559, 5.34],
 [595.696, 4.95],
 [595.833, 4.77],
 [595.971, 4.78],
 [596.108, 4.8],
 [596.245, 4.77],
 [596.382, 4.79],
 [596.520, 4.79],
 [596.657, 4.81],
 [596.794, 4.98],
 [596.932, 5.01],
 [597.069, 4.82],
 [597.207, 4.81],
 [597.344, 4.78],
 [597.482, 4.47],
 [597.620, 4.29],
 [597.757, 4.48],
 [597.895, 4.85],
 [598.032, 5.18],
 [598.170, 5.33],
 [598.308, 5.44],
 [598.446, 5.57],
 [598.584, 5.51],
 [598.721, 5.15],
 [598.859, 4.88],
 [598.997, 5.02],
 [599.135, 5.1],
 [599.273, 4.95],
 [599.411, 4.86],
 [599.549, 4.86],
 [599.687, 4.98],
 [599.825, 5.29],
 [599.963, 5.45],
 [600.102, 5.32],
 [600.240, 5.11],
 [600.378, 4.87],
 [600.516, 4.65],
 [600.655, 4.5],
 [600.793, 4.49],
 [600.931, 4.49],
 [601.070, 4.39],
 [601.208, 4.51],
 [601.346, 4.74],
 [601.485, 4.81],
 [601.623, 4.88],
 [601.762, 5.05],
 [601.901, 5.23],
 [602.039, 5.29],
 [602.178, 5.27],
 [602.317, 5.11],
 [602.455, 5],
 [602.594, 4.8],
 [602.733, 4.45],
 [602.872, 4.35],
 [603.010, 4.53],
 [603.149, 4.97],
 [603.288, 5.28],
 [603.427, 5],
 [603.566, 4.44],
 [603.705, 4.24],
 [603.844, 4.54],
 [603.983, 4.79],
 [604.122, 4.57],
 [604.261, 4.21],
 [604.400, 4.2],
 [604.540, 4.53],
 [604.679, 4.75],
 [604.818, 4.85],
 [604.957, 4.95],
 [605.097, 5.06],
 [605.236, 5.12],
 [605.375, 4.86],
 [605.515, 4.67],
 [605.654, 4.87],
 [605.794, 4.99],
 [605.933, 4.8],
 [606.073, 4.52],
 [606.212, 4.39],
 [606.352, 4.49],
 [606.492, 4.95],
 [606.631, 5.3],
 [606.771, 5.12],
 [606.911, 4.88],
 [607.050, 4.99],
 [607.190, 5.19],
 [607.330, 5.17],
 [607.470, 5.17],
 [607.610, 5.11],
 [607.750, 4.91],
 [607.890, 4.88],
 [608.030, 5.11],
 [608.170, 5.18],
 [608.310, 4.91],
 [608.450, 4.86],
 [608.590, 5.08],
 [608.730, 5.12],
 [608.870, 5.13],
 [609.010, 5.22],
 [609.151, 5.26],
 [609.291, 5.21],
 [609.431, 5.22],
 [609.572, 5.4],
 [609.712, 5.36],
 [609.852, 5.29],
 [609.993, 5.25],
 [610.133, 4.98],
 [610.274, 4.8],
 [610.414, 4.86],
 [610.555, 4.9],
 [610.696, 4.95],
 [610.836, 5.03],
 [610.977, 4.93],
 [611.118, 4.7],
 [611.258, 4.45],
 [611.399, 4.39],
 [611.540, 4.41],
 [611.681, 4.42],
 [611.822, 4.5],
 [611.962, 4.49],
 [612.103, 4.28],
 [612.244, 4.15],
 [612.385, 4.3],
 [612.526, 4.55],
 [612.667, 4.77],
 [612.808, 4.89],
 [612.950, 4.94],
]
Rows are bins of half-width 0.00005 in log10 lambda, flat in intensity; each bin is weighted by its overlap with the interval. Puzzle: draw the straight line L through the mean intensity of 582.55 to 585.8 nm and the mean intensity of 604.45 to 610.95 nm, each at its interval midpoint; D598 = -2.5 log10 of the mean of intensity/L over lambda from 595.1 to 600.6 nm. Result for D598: 0.03 mag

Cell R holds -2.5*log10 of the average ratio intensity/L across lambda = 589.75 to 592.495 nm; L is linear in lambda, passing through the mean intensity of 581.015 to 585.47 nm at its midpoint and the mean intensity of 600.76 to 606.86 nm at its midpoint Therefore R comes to 0.024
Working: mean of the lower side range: 5.09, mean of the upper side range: 4.77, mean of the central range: 4.86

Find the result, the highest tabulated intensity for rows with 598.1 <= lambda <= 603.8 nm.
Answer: 5.57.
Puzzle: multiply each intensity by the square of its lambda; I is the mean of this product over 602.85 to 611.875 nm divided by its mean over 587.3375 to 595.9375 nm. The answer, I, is 1.01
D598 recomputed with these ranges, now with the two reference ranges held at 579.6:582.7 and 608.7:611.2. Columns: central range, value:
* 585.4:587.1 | -0.09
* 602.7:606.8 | 0.07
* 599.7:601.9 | 0.03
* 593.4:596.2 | -0.04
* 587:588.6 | -0.17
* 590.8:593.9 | -0.04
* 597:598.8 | 0.00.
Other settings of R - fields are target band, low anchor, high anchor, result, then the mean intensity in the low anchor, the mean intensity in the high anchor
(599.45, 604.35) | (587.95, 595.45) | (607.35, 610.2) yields 0.06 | 5.02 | 5.13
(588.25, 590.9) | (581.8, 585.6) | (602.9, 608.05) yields 0.06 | 5.13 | 4.82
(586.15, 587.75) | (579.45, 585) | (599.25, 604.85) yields -0.09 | 5.04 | 4.79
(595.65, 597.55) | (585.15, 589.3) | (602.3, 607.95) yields 0.05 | 5.27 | 4.8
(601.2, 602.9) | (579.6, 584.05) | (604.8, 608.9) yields 0.01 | 5.02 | 4.95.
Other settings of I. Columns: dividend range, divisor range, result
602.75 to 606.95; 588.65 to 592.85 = 1.04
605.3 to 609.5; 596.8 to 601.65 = 1.04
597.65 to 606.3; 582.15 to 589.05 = 0.98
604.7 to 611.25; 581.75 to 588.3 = 1.03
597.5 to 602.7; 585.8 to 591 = 1.01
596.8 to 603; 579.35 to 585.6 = 1.04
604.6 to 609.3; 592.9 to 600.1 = 1.02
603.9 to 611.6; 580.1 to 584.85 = 1.05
